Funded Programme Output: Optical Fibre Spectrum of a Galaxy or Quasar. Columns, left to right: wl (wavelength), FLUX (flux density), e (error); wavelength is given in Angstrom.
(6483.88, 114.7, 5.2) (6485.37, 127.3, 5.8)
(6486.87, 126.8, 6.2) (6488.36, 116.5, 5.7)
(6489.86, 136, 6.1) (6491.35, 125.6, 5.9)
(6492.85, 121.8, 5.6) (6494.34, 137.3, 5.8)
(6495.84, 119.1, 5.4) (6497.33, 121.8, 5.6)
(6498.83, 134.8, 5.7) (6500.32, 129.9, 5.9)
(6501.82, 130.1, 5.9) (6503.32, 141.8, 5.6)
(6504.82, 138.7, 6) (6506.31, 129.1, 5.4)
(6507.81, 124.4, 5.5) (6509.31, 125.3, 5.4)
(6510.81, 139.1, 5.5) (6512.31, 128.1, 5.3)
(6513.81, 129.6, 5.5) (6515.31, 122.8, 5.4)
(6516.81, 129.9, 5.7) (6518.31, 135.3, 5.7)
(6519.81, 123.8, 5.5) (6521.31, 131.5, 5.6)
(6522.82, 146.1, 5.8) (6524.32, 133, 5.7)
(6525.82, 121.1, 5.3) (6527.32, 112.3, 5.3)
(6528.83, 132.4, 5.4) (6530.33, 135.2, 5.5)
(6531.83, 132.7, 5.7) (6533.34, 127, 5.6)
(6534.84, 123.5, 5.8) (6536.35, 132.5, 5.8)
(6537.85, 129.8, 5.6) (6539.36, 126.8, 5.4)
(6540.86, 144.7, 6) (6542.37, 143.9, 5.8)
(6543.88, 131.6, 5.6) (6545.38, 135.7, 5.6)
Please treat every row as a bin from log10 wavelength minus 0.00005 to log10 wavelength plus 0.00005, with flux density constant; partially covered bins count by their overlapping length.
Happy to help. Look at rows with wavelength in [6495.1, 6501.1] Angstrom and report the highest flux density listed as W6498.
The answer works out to 134.8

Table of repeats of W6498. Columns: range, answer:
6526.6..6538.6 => 135.2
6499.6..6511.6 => 141.8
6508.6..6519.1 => 139.1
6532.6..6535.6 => 127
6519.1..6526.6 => 146.1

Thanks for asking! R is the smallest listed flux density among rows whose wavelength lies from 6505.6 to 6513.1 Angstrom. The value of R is 124.4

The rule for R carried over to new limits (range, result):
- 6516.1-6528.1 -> 112.3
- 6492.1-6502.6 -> 119.1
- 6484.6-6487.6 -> 126.8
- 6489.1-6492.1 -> 125.6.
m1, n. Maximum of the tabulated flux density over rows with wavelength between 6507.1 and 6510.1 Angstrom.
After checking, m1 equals 125.3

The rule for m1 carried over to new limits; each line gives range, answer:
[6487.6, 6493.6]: 136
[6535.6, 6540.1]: 132.5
